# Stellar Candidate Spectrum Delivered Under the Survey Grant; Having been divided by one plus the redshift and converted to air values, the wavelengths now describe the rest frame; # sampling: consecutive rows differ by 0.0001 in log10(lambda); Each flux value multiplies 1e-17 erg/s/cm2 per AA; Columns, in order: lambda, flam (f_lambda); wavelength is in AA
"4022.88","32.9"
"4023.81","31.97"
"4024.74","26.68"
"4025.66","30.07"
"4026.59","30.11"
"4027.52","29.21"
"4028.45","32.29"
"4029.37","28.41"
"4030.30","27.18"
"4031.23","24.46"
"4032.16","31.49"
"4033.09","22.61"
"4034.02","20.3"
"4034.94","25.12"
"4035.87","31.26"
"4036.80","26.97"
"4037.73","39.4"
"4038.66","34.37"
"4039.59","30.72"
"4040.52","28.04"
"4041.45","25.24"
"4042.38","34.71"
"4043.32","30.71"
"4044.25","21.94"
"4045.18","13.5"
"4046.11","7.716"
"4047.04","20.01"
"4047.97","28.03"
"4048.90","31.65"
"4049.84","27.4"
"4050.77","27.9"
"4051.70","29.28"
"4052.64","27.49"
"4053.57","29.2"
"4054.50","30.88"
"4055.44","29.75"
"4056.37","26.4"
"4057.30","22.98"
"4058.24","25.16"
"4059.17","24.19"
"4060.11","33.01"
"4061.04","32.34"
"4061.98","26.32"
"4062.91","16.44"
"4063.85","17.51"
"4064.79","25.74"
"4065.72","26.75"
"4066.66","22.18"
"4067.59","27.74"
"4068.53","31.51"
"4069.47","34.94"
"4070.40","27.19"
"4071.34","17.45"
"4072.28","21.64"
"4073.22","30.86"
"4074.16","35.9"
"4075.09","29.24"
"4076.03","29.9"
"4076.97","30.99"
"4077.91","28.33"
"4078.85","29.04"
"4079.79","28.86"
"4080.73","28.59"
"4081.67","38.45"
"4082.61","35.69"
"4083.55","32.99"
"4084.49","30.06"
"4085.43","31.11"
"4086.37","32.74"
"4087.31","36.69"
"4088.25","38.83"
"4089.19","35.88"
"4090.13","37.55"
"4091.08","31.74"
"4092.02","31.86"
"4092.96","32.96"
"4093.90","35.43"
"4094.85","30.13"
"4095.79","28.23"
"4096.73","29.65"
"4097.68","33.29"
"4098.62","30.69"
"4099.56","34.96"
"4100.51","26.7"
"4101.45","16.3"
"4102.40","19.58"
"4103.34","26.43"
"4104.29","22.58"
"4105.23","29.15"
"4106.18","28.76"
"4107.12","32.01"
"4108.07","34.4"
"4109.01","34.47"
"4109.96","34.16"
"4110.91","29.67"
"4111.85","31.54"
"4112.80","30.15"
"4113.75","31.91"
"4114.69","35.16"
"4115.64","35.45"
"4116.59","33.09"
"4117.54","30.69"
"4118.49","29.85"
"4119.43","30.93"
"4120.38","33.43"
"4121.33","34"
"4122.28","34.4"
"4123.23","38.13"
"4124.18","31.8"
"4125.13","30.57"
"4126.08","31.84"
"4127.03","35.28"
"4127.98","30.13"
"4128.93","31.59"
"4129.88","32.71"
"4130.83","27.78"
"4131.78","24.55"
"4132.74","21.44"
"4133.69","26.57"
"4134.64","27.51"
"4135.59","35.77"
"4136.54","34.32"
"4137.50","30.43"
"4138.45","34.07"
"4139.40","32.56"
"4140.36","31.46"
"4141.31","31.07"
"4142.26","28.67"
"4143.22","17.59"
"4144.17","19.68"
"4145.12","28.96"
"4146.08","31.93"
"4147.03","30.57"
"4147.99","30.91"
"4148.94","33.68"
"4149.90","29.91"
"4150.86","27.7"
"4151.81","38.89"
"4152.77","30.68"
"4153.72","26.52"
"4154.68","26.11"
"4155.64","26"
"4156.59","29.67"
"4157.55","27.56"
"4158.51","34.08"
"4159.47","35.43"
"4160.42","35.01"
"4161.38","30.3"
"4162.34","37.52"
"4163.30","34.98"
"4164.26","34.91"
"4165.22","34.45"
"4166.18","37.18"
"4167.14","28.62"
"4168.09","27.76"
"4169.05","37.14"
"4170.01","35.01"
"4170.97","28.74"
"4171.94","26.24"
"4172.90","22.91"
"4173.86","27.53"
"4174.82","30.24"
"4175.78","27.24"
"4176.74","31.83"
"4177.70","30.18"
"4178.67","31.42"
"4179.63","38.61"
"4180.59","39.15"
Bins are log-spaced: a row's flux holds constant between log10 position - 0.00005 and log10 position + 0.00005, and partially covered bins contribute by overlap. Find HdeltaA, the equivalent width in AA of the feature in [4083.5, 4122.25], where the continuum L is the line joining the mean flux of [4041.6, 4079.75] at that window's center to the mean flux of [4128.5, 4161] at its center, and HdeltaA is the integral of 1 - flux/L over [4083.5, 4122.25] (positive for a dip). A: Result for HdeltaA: -4.4 AA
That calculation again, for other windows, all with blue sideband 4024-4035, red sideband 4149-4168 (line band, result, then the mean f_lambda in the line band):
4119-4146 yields 0.58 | 30.3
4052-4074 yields 1.59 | 26.6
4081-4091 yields -1.81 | 34.7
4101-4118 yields 0.25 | 29.8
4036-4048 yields 0.68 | 26.3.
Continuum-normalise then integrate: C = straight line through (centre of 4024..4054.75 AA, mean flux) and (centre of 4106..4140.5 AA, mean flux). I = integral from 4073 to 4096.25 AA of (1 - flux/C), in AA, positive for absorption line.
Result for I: -2.2 AA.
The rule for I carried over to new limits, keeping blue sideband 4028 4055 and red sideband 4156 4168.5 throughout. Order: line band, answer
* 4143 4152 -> 0.9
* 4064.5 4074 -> 0.5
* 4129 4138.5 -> 0.6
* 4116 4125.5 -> -0.6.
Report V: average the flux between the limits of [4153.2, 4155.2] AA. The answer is 26.4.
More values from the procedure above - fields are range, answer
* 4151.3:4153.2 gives 34.8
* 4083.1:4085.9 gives 31.4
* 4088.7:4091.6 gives 35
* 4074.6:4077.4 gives 30.1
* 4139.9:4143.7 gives 27.2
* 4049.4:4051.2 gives 27.7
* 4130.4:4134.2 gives 25.1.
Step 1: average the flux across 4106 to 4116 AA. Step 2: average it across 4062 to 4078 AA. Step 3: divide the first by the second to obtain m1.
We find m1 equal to 1.2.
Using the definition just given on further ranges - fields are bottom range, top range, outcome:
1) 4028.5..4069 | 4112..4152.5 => 1.16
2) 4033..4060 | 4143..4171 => 1.16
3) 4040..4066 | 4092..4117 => 1.18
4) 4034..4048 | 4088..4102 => 1.20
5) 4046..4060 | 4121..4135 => 1.15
